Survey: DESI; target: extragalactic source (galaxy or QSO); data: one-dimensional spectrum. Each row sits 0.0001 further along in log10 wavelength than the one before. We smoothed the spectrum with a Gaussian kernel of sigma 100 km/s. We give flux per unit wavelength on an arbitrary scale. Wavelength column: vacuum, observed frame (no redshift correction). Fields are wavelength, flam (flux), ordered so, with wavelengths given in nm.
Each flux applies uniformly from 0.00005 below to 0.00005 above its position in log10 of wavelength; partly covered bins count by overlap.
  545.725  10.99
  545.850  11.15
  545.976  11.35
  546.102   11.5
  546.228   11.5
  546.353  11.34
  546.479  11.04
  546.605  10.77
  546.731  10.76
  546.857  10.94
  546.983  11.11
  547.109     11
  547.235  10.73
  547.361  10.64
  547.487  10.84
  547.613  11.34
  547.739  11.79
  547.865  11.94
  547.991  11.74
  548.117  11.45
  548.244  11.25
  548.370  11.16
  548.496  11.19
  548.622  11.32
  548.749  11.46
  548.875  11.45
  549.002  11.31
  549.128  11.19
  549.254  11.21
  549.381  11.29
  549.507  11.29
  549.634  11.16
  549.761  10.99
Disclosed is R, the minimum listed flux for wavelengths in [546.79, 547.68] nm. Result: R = 10.64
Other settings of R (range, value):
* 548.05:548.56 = 11.16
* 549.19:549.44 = 11.21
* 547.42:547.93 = 10.84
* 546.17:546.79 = 10.76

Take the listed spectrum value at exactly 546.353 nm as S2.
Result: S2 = 11.34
